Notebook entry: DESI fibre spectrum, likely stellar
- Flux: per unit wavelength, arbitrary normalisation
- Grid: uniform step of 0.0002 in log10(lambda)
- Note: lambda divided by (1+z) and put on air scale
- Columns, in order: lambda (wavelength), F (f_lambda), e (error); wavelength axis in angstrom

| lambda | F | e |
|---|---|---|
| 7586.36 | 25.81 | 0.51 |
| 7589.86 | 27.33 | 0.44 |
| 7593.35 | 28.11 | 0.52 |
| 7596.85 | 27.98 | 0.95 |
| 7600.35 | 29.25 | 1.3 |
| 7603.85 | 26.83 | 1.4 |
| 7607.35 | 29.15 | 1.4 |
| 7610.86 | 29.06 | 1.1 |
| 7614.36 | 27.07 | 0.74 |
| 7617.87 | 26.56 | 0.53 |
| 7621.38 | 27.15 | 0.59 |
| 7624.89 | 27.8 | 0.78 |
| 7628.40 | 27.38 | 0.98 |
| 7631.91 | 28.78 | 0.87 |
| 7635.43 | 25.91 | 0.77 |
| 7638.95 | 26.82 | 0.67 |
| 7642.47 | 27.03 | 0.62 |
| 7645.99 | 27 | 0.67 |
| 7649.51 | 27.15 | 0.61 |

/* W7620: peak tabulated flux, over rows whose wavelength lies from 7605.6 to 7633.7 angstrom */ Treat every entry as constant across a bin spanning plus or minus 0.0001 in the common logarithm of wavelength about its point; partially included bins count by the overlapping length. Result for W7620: 29.15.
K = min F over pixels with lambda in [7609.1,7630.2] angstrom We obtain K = 26.56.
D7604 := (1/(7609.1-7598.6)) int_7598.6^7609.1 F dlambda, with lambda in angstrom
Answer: 28.4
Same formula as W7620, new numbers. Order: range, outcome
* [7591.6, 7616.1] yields 29.25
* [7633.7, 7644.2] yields 27.03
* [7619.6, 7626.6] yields 27.8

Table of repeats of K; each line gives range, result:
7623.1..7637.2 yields 25.91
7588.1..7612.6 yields 26.83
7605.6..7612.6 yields 29.06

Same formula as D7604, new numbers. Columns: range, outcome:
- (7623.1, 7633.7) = 28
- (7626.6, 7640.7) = 27.2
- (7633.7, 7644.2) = 26.6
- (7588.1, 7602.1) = 28.2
